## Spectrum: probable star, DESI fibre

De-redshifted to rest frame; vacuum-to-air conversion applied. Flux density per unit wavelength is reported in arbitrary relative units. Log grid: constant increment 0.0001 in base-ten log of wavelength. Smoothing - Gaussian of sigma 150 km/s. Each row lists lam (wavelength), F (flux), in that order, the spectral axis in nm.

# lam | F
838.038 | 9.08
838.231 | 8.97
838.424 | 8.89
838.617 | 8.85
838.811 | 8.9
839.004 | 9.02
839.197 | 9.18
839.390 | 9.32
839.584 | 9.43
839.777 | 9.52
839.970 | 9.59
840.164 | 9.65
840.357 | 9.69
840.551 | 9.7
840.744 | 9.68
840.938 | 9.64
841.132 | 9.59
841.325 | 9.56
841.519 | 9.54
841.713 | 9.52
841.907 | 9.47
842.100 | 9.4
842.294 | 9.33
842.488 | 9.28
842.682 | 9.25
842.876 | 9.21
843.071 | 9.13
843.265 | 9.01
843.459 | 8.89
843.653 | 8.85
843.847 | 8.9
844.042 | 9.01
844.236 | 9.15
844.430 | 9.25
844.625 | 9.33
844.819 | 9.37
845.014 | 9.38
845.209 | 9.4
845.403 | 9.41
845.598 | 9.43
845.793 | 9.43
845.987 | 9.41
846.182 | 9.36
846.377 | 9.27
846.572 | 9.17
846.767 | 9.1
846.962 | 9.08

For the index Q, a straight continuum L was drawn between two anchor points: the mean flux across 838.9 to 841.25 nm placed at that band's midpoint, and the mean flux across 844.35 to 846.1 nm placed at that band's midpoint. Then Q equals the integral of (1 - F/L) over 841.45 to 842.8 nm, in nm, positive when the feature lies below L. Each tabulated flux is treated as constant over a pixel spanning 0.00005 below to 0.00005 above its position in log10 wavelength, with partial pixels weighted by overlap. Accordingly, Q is 0.01 nm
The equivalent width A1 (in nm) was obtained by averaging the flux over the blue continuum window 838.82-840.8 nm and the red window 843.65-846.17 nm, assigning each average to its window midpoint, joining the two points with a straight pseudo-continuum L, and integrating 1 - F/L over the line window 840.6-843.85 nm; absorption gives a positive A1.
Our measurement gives 0.015 nm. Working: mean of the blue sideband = 9.45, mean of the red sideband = 9.27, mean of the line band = 9.33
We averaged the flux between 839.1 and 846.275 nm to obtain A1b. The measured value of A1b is 9.36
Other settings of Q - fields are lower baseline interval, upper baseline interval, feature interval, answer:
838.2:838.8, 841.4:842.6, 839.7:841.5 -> -0.08 nm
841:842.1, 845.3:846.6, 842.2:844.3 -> 0.08 nm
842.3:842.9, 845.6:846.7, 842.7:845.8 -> 0.03 nm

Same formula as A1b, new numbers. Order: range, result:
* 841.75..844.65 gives 9.17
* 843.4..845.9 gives 9.22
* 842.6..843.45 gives 9.12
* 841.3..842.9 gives 9.4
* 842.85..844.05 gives 8.98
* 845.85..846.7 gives 9.3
